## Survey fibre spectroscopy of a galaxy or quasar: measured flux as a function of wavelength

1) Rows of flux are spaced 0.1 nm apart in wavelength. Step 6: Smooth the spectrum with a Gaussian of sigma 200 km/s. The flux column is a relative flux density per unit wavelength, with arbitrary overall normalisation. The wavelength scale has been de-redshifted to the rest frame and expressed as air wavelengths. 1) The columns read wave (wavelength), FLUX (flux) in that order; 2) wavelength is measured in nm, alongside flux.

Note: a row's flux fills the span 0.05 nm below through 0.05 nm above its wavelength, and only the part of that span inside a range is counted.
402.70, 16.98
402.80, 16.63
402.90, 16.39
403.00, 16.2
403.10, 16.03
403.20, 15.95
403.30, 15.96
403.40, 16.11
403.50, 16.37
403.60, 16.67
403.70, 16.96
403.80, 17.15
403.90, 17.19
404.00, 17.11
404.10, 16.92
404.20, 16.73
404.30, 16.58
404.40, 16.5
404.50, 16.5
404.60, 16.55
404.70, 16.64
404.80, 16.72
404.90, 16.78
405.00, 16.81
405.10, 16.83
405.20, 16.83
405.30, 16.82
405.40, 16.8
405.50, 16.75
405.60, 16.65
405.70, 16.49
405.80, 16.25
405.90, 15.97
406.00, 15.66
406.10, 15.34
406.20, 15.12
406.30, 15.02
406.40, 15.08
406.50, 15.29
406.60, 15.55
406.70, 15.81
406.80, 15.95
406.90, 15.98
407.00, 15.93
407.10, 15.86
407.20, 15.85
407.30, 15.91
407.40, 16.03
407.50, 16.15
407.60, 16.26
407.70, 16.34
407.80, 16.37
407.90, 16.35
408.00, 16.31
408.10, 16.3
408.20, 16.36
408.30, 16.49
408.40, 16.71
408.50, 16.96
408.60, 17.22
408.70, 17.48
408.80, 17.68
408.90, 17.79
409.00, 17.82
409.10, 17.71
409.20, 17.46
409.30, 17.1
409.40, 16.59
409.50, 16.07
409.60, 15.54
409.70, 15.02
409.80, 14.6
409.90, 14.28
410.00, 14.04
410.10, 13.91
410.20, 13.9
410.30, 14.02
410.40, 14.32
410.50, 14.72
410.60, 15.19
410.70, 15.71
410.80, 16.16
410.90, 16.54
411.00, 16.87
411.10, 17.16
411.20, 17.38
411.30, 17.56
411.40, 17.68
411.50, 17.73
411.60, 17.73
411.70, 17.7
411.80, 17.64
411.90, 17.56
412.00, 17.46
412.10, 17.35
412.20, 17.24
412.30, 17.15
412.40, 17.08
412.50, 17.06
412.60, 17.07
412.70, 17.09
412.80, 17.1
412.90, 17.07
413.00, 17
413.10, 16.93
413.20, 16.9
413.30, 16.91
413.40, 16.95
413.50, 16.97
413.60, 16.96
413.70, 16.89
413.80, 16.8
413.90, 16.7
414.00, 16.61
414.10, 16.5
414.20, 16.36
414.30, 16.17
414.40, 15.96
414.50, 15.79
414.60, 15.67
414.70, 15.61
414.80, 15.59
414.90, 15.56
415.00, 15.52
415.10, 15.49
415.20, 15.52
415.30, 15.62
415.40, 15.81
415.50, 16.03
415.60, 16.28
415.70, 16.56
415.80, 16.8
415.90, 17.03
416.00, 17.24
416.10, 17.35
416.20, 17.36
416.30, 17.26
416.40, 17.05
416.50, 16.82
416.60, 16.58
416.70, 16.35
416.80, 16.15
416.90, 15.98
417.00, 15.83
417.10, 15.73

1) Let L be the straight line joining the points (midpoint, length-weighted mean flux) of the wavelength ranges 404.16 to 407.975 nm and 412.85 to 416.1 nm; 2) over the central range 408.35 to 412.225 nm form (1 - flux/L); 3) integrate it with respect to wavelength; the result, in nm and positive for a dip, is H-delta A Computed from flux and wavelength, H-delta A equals -0.04 nm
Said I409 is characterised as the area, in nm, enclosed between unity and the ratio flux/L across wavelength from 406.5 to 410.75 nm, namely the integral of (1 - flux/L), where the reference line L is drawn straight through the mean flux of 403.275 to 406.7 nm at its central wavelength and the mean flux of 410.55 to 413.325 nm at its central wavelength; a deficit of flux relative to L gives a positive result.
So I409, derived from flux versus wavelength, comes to 0.19 nm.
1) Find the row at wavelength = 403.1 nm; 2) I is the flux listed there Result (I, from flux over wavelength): 16.03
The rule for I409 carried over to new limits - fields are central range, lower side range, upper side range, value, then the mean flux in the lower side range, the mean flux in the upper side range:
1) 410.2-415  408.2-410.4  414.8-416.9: -0.11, 16.1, 16.4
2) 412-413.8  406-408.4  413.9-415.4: -0.13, 15.9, 15.9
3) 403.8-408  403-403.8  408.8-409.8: 0.06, 16.3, 16.7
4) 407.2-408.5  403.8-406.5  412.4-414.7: 0.01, 16.4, 16.7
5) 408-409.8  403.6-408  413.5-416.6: -0.05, 16.3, 16.4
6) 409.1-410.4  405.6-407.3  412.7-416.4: 0.06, 15.7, 16.5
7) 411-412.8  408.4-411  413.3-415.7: -0.15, 15.9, 16.2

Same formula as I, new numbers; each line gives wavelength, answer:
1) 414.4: 15.96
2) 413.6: 16.96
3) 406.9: 15.98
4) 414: 16.61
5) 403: 16.2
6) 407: 15.93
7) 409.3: 17.1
